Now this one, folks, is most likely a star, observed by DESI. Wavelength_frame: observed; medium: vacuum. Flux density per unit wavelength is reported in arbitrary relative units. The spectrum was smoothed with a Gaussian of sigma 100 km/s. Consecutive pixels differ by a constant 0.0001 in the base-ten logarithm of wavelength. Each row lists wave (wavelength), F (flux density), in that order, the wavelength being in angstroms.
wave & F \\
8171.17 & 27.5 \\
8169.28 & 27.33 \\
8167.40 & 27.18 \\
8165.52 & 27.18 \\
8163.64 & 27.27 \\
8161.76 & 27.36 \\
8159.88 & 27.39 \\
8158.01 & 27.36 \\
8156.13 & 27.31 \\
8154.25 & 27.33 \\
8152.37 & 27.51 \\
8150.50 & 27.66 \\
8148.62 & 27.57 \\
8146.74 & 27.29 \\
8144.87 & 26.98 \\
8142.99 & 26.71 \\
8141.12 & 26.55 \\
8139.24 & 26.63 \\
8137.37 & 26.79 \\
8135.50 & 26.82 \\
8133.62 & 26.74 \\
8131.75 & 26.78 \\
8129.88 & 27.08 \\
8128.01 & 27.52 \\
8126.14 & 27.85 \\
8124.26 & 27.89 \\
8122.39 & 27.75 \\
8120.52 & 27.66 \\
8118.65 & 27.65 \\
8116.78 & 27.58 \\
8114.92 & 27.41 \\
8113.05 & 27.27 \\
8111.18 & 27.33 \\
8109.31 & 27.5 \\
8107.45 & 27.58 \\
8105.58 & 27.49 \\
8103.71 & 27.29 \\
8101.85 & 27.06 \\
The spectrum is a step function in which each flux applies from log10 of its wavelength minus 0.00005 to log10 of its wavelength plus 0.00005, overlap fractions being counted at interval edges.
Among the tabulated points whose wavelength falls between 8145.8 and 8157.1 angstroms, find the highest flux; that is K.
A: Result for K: 27.66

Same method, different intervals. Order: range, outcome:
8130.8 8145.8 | 26.98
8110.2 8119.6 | 27.65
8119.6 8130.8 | 27.89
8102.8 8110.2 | 27.58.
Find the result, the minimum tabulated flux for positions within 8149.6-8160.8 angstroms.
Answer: 27.31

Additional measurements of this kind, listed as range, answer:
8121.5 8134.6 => 26.74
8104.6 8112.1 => 27.33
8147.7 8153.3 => 27.51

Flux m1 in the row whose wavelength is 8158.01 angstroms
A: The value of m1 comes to 27.36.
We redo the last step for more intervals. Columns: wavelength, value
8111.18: 27.33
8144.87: 26.98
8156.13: 27.31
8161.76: 27.36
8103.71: 27.29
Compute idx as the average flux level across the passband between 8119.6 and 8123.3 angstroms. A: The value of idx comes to 27.7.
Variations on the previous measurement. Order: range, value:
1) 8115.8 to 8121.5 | 27.7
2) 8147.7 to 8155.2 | 27.5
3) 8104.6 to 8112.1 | 27.5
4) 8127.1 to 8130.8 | 27.3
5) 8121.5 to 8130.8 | 27.6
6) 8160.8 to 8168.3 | 27.2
